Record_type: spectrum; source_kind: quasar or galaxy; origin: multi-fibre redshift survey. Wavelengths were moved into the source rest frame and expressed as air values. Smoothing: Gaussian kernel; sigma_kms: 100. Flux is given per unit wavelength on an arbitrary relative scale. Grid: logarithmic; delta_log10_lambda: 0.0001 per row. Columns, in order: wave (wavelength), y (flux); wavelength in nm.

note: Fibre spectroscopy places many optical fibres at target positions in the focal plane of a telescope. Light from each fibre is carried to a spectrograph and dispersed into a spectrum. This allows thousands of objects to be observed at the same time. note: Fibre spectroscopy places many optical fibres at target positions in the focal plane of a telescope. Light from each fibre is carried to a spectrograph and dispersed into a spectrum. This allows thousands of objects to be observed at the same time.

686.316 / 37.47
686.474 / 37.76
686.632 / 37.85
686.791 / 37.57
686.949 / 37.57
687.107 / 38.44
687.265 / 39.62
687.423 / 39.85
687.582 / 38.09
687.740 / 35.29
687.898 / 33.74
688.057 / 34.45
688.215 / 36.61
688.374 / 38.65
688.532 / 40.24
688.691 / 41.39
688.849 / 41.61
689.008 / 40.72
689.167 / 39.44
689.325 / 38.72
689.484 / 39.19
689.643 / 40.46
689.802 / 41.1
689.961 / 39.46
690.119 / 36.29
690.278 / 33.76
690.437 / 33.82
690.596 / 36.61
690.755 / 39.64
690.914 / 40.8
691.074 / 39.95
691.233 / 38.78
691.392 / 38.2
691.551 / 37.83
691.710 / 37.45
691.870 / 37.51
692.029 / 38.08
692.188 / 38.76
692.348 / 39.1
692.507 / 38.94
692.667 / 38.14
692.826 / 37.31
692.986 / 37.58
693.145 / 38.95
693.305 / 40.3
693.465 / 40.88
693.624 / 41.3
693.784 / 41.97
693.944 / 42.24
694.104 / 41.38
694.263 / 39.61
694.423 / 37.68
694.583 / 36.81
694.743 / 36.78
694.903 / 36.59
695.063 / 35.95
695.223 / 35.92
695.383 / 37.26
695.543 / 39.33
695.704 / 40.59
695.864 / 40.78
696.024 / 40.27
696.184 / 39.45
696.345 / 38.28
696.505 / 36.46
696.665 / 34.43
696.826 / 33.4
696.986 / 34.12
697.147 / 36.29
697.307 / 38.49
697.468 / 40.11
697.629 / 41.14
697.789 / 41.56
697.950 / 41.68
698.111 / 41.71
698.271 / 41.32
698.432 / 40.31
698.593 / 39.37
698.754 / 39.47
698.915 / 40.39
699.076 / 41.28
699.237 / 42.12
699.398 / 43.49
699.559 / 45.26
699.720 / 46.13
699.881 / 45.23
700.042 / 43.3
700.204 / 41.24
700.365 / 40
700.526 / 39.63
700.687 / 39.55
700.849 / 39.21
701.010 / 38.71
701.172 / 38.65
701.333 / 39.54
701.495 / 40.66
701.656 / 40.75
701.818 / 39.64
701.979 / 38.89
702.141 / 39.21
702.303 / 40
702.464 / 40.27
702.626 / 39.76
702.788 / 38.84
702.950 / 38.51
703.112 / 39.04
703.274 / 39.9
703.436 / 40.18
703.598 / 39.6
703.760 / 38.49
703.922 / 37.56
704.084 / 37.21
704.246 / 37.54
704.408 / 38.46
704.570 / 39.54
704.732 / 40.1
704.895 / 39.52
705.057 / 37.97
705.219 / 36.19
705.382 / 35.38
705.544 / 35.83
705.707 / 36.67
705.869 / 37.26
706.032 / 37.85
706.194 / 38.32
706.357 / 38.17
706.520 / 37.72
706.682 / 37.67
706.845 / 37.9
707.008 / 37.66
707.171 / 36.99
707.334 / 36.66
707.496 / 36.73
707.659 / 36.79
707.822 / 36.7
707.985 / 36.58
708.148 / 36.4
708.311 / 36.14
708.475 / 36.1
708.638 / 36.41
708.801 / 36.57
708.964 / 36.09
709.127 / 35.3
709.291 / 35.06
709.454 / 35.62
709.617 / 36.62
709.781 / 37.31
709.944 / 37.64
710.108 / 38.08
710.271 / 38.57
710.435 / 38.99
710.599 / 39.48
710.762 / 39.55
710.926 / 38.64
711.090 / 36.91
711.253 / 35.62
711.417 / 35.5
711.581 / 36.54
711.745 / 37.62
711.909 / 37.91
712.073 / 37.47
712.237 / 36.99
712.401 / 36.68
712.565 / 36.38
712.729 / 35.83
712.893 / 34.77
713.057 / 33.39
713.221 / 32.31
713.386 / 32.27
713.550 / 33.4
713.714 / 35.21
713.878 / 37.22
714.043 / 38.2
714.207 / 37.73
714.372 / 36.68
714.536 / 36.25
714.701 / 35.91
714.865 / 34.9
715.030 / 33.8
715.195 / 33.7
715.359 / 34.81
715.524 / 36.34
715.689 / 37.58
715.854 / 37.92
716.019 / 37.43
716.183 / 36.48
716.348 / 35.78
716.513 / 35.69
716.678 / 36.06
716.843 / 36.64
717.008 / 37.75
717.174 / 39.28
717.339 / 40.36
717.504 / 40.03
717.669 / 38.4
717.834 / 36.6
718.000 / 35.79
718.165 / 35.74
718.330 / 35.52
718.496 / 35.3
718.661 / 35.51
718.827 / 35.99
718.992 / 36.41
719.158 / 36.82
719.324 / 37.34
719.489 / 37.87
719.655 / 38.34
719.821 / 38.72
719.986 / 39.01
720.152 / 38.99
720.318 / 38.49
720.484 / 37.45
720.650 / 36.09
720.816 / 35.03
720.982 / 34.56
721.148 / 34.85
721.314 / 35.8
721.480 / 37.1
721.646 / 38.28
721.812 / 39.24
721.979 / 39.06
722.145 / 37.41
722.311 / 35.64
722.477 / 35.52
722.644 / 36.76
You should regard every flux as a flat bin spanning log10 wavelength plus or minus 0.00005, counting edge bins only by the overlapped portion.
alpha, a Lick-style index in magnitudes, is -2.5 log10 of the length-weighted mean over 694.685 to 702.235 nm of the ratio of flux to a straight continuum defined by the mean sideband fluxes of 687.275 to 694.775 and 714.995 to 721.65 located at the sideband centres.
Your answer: -0.04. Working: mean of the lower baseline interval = 38.6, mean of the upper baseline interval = 36.8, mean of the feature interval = 39.7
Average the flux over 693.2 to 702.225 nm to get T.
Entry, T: 39.7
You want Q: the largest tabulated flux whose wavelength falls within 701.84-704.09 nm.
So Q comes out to 40.27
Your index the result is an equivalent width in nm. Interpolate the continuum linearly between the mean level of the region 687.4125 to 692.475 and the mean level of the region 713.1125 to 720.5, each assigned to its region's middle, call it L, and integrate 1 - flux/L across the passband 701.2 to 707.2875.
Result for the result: -0.18 nm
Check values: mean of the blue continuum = 38.3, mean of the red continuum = 36.6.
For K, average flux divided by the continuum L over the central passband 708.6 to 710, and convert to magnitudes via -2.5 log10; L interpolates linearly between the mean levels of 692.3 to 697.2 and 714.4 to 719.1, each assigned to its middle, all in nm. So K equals 0.03 mag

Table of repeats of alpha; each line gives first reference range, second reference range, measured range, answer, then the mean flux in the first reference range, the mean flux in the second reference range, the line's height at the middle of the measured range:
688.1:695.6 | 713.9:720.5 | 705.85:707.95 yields 0.01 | 38.7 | 36.9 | 37.6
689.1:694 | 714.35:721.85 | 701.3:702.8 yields -0.05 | 38.8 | 36.8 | 38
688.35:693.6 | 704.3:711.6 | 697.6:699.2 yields -0.08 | 38.8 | 37.2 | 38.1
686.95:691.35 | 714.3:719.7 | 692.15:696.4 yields -0.03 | 38.4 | 36.6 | 38.1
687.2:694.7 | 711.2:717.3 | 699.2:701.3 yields -0.11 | 38.7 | 36.1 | 37.6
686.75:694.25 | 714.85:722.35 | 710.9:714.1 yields 0.04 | 38.7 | 36.9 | 37.3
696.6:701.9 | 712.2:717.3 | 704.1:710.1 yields 0.03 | 40.3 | 35.9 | 38.1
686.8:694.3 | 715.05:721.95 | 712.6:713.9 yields 0.09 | 38.7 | 36.9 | 37.3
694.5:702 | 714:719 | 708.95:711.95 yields 0.01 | 39.6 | 36.6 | 37.6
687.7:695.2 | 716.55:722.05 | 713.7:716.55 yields 0.03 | 38.5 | 37.2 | 37.4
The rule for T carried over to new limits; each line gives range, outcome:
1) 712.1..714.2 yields 35.4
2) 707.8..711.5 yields 37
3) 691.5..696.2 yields 38.8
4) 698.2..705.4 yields 40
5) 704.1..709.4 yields 37.1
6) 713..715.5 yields 35.1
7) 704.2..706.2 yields 37.7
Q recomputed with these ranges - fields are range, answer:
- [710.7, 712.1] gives 39.55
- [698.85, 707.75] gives 46.13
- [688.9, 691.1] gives 41.1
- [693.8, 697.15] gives 42.24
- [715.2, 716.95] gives 37.92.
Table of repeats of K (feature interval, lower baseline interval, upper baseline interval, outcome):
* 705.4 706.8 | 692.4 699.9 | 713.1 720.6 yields 0.02 mag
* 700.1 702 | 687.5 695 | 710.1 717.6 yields -0.06 mag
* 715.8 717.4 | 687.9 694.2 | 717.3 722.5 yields 0.00 mag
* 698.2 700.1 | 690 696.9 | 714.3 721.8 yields -0.12 mag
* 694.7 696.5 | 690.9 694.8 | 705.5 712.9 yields 0.01 mag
